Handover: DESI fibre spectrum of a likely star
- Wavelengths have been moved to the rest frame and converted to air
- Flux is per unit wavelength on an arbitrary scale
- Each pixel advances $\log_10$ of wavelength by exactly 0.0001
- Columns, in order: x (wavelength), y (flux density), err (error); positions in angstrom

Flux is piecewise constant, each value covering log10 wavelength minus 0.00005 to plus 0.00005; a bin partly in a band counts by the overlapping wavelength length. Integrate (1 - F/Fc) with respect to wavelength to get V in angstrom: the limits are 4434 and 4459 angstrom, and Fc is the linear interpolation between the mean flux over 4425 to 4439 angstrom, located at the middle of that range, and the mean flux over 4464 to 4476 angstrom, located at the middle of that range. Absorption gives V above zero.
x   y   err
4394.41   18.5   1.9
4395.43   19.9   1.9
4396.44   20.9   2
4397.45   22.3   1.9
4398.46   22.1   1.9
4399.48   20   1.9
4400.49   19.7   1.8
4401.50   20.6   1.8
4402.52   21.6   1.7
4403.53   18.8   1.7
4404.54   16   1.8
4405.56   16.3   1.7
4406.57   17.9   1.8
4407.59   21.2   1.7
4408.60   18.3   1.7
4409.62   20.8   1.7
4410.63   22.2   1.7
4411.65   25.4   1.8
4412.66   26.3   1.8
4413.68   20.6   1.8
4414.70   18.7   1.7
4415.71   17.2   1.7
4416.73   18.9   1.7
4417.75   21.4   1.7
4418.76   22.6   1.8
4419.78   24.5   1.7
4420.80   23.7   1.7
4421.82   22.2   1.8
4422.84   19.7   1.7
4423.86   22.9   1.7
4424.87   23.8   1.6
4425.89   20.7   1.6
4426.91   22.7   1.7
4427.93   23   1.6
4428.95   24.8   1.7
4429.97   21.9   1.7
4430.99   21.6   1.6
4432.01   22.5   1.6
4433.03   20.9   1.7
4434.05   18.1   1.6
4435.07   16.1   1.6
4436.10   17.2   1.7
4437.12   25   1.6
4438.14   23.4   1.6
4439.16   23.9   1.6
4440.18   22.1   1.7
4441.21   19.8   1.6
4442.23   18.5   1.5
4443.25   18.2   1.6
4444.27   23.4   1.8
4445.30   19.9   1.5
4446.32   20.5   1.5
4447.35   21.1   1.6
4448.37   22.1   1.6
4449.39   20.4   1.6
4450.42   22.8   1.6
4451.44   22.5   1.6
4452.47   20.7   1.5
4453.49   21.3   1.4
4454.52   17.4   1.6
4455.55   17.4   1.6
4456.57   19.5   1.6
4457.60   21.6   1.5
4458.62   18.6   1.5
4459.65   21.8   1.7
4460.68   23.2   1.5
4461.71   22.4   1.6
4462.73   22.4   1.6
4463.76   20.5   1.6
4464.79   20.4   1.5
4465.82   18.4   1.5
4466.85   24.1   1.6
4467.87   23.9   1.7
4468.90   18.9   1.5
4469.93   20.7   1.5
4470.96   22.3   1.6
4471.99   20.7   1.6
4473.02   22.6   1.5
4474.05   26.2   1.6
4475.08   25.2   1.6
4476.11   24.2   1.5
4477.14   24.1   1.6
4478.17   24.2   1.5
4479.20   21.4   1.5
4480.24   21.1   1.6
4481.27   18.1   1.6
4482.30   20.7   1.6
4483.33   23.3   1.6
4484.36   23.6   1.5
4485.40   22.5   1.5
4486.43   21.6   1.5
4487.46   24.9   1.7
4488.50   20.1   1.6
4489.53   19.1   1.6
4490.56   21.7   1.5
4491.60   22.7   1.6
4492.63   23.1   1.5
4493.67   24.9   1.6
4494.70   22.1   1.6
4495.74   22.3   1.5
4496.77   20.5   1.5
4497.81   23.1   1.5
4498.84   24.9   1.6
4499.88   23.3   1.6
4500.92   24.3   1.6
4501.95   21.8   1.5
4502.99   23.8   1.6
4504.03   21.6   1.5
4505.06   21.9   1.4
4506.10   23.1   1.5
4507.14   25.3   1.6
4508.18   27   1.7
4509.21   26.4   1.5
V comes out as 1.4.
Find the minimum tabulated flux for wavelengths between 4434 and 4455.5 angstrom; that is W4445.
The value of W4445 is 16.1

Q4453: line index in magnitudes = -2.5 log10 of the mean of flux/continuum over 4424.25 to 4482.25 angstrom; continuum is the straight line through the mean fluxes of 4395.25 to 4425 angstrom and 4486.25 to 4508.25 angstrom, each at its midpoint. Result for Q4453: 0.02 mag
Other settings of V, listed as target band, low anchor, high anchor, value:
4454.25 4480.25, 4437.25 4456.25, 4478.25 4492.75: -0.4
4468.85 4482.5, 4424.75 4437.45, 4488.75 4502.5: -0.1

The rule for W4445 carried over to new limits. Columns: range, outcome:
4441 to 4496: 17.4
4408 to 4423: 17.2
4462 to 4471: 18.4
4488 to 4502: 19.1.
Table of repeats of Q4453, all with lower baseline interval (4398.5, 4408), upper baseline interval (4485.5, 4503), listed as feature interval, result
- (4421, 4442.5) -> -0.065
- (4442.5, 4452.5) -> -0.013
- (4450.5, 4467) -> 0.027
